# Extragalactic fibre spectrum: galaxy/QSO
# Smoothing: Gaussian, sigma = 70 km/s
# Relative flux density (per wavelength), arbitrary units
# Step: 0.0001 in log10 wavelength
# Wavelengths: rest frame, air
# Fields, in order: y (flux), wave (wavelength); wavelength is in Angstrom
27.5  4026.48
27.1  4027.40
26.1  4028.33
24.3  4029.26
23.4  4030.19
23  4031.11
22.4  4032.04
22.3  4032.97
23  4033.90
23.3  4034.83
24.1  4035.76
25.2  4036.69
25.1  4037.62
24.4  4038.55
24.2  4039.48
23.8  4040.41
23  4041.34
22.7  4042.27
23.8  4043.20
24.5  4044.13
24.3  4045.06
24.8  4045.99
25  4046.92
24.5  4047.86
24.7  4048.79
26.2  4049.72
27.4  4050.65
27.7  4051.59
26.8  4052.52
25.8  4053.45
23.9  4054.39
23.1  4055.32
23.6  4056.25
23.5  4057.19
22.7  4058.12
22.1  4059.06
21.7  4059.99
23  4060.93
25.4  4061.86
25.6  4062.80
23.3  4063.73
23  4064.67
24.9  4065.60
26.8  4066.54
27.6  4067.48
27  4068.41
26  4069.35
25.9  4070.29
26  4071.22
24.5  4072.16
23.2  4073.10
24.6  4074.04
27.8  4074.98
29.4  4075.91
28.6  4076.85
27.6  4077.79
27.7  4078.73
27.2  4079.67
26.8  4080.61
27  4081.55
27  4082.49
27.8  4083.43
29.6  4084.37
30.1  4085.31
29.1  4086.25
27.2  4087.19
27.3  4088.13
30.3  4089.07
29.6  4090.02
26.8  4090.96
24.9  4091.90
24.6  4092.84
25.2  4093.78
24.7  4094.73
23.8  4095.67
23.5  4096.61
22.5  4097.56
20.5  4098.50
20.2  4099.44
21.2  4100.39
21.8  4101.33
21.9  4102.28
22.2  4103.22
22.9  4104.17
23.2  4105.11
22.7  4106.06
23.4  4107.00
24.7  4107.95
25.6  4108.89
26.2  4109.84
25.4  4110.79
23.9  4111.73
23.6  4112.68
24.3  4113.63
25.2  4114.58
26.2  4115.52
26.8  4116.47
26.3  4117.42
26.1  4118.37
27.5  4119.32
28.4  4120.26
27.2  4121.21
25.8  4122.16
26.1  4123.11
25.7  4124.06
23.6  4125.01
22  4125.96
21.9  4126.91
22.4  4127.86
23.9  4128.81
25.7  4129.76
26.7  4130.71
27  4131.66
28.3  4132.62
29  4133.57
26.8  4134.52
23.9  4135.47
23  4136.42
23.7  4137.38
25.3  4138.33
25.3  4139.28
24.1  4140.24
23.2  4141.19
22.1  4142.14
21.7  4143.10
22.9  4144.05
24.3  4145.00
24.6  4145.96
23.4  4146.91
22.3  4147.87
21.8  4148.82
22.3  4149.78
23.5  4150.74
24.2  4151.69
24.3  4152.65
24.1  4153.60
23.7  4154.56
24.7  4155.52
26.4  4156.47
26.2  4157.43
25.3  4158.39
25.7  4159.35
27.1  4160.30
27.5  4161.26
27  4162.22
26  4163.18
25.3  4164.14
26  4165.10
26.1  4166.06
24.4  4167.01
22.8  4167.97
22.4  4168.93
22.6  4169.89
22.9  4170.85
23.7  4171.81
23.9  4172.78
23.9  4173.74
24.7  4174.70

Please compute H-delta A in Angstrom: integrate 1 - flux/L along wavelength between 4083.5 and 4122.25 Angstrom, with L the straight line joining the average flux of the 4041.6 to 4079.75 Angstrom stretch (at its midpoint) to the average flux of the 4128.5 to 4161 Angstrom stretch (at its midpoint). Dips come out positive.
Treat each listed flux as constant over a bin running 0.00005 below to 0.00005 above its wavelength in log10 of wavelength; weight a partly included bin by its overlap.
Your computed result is -0.5 Angstrom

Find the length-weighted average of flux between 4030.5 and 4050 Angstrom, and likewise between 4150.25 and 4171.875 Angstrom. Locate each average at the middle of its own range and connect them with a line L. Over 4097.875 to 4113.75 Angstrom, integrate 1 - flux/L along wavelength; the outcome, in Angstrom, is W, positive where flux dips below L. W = 0.88 Angstrom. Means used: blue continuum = 24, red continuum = 24.9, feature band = 23.1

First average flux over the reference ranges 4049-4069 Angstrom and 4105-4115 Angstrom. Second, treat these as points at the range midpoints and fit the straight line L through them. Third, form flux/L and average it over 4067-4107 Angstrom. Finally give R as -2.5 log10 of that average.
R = -0.044 mag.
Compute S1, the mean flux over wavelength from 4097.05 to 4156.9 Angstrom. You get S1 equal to 24.3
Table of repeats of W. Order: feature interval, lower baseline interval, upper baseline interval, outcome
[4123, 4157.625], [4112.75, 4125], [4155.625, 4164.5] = 2.48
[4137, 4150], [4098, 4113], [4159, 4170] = 0.62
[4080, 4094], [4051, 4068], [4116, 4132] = -1.51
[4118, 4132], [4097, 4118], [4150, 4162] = -0.63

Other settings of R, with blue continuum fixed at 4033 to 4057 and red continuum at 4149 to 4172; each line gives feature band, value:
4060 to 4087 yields -0.079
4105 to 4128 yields -0.016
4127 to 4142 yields -0.016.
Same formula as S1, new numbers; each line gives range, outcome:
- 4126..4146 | 24.5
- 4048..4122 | 25.4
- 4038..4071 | 24.7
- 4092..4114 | 23.4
